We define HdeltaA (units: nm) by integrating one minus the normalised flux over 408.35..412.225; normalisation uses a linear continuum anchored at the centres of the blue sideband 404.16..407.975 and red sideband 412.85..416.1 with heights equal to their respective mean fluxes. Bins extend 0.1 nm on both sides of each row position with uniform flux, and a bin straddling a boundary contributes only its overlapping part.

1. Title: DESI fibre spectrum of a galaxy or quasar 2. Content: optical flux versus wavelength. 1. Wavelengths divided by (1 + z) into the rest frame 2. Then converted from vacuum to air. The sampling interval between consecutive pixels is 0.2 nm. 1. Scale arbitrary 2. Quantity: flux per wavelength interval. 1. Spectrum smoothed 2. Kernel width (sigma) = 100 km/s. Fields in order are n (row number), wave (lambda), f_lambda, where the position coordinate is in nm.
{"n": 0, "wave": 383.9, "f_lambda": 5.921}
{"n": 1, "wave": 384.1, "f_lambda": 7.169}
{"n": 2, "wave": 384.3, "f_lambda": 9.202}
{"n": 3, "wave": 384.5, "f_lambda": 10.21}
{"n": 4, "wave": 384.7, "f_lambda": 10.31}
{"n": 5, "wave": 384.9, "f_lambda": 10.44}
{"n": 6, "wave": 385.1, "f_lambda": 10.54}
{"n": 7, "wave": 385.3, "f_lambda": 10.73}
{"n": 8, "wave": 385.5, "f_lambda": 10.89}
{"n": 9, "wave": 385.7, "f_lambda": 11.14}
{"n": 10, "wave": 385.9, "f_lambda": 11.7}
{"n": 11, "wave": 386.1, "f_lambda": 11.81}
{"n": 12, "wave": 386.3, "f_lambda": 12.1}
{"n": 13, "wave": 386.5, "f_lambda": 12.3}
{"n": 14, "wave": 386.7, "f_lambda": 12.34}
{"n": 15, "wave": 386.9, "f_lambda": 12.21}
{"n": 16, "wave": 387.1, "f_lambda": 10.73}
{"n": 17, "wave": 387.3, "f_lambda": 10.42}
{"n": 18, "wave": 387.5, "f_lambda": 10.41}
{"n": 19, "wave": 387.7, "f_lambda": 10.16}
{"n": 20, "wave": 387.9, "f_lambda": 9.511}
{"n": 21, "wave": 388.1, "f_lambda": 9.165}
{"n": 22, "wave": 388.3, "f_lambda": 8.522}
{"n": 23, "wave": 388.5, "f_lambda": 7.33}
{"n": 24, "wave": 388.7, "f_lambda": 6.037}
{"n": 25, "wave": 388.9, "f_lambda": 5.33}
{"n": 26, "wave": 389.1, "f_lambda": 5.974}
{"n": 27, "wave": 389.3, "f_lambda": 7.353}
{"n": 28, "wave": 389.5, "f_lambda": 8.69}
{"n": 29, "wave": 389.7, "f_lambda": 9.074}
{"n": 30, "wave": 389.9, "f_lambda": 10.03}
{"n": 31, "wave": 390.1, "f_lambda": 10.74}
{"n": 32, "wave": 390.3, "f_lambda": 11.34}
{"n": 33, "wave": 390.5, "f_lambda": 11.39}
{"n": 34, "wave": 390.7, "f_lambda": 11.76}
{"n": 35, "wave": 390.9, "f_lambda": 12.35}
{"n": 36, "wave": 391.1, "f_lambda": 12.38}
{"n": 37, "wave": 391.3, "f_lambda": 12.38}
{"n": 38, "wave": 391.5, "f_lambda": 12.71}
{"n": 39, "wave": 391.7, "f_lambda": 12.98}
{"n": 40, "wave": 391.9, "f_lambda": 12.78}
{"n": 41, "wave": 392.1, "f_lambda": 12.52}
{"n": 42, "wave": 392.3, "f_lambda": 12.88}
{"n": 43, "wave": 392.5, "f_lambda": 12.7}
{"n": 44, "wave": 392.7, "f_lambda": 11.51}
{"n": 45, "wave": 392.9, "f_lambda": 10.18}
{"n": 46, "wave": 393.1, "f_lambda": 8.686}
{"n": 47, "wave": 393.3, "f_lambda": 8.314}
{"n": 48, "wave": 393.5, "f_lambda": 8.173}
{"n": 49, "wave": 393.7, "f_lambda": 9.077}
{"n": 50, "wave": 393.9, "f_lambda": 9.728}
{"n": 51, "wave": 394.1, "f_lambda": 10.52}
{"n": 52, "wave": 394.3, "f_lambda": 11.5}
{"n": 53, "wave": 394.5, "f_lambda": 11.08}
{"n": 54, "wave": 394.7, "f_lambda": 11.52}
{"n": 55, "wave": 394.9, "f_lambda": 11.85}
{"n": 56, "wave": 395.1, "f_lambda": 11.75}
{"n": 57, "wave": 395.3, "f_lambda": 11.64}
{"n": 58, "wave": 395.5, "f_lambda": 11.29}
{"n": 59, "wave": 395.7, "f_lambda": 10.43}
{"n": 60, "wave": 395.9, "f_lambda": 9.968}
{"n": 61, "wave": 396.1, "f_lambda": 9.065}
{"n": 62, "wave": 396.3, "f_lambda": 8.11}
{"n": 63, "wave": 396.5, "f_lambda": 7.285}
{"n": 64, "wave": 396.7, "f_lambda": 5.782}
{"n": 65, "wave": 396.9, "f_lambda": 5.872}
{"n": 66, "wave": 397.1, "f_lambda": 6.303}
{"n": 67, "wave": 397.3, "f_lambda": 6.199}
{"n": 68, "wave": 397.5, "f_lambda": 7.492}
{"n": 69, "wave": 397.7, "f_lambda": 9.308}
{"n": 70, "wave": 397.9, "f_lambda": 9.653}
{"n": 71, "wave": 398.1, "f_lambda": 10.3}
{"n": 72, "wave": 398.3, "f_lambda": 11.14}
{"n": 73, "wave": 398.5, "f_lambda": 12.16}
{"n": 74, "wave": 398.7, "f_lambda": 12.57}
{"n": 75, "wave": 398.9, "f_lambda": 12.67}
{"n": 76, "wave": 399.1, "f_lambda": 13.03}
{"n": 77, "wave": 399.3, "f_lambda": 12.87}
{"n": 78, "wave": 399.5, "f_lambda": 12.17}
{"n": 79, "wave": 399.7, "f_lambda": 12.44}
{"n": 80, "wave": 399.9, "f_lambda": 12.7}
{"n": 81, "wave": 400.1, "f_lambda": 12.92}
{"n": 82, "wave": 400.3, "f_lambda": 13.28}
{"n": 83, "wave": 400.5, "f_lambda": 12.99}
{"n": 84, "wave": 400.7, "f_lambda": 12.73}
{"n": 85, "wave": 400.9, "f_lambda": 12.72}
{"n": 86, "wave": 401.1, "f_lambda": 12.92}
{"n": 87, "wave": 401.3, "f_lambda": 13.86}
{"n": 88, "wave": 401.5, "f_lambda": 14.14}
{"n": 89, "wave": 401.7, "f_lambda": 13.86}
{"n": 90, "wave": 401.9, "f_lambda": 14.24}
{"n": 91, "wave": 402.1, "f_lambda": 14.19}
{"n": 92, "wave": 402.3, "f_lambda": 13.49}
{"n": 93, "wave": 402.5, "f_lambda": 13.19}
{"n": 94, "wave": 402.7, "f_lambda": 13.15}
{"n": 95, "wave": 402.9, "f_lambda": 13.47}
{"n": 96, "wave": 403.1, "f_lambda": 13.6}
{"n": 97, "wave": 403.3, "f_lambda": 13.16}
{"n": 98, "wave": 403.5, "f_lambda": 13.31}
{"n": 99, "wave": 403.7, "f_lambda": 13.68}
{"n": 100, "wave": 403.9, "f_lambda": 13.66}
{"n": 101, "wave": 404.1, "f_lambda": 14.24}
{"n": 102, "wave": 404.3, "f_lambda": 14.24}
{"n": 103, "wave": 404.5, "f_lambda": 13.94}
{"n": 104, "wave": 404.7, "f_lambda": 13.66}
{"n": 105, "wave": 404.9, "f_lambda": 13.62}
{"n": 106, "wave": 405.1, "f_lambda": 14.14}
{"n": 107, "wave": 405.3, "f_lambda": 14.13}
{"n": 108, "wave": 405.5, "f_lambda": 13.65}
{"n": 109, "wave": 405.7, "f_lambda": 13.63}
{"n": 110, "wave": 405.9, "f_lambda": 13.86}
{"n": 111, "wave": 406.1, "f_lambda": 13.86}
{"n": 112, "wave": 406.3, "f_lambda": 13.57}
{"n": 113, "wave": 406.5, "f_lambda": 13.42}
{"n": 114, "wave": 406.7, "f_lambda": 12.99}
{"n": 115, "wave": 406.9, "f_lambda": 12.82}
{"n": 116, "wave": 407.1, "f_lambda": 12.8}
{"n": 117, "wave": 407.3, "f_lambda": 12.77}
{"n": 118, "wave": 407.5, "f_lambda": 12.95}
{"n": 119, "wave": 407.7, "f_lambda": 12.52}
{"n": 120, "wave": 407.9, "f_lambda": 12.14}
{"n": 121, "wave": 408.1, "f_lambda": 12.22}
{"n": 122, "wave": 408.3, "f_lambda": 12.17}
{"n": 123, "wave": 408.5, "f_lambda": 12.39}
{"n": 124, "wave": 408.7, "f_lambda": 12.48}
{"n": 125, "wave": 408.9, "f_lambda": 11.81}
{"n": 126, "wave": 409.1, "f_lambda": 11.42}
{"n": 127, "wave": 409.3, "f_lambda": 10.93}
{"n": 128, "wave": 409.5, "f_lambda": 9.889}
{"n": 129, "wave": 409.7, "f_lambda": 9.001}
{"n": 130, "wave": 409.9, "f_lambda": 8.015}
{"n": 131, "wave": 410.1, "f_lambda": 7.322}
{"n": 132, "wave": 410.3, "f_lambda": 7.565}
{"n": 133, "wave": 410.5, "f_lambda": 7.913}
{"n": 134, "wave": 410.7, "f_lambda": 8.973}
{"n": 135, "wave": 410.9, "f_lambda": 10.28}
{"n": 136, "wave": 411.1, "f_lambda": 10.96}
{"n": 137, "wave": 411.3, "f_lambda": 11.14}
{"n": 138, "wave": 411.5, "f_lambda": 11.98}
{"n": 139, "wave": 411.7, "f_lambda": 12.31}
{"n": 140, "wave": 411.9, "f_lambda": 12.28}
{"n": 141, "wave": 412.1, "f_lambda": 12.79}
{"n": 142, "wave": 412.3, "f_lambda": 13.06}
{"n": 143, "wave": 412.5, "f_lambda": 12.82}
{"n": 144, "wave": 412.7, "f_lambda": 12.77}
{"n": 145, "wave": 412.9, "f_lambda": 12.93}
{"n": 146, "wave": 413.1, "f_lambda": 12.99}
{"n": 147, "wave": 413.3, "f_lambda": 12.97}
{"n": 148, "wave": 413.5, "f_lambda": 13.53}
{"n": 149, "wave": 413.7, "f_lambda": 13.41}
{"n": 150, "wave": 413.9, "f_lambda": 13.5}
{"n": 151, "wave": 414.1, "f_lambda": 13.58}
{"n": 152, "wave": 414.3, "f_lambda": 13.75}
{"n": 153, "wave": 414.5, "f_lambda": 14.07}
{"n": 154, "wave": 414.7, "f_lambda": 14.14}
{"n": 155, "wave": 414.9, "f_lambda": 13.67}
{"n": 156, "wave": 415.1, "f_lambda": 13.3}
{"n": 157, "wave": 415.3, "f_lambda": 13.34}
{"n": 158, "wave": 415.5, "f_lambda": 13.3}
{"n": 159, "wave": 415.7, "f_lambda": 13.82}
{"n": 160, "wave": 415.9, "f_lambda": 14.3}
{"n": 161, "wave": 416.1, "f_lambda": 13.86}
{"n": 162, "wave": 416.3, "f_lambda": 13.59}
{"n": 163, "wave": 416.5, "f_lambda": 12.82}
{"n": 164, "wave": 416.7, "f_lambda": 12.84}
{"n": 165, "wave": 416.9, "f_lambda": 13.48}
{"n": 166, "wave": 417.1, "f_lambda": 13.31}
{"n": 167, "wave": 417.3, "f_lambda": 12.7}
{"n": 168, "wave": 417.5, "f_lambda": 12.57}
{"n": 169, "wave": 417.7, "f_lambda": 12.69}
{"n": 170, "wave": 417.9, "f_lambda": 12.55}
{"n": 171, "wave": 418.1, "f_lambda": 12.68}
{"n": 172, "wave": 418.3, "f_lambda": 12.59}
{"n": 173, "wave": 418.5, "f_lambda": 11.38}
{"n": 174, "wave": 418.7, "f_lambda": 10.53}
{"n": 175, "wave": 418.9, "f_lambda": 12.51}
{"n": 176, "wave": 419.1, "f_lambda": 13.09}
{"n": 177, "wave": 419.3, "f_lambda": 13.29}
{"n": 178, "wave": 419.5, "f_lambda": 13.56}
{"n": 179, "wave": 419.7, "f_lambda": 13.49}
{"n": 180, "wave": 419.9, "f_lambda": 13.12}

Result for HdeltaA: 0.849 nm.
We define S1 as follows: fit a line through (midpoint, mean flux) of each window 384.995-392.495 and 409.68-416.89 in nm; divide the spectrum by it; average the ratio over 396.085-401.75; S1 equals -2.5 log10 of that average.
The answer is 0.037 mag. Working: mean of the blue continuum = 10.6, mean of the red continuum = 12.2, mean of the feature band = 10.9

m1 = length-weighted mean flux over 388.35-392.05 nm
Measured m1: 10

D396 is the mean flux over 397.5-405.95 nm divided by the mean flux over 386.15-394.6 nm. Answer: 1.25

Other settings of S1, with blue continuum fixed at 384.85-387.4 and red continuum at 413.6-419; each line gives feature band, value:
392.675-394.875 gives 0.176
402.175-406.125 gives -0.106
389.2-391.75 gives 0.061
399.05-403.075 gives -0.085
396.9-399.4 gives 0.190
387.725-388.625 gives 0.302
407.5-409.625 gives 0.075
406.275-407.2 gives -0.044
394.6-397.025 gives 0.244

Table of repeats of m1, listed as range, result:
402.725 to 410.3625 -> 12.5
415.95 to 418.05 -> 13.1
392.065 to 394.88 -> 10.6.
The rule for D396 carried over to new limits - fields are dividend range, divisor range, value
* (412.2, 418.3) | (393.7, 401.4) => 1.23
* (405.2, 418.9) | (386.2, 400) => 1.20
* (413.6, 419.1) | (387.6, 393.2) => 1.28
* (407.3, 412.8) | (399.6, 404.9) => 0.83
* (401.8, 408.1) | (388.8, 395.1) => 1.27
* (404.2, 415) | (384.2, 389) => 1.21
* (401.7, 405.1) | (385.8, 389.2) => 1.40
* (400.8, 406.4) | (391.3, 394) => 1.24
